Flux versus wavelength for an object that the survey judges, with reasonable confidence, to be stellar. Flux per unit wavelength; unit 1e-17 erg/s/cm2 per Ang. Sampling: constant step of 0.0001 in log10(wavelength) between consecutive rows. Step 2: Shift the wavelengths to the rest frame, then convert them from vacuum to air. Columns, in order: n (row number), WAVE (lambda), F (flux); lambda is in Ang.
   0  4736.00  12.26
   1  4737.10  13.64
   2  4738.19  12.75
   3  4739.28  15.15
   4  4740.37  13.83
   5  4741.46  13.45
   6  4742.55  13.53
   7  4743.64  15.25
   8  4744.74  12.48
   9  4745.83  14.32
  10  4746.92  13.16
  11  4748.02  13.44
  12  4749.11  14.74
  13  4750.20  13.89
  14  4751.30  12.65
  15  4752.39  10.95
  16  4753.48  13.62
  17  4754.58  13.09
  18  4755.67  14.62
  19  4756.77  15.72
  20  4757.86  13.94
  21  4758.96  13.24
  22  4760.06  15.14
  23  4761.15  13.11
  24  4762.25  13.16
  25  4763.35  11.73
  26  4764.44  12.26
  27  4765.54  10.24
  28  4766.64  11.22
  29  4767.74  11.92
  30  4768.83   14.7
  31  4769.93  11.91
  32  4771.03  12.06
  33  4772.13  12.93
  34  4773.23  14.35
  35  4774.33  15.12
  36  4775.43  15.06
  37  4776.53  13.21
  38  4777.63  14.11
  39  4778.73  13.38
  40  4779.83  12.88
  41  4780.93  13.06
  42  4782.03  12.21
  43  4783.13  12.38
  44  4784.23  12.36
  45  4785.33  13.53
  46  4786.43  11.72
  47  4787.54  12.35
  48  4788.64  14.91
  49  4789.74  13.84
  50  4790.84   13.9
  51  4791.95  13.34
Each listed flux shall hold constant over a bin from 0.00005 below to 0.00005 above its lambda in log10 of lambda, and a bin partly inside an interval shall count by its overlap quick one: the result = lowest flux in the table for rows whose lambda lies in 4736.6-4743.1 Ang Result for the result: 12.75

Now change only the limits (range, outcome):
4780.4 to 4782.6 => 12.21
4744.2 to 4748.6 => 12.48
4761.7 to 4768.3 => 10.24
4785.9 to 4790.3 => 11.72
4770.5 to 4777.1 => 12.06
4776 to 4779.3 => 13.21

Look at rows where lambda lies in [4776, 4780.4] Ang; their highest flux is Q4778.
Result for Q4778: 14.11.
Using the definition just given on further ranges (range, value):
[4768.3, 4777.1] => 15.12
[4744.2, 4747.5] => 14.32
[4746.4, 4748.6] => 13.44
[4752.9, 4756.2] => 14.62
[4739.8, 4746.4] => 15.25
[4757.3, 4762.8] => 15.14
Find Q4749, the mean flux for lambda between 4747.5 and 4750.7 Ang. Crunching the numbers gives 14.1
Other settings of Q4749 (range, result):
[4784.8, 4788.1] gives 12.5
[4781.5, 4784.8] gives 12.3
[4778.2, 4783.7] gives 12.8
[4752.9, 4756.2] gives 13.8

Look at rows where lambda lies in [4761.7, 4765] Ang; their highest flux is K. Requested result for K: 13.16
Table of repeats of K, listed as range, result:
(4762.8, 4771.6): 14.7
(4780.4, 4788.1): 13.53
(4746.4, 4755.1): 14.74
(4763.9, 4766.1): 12.26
